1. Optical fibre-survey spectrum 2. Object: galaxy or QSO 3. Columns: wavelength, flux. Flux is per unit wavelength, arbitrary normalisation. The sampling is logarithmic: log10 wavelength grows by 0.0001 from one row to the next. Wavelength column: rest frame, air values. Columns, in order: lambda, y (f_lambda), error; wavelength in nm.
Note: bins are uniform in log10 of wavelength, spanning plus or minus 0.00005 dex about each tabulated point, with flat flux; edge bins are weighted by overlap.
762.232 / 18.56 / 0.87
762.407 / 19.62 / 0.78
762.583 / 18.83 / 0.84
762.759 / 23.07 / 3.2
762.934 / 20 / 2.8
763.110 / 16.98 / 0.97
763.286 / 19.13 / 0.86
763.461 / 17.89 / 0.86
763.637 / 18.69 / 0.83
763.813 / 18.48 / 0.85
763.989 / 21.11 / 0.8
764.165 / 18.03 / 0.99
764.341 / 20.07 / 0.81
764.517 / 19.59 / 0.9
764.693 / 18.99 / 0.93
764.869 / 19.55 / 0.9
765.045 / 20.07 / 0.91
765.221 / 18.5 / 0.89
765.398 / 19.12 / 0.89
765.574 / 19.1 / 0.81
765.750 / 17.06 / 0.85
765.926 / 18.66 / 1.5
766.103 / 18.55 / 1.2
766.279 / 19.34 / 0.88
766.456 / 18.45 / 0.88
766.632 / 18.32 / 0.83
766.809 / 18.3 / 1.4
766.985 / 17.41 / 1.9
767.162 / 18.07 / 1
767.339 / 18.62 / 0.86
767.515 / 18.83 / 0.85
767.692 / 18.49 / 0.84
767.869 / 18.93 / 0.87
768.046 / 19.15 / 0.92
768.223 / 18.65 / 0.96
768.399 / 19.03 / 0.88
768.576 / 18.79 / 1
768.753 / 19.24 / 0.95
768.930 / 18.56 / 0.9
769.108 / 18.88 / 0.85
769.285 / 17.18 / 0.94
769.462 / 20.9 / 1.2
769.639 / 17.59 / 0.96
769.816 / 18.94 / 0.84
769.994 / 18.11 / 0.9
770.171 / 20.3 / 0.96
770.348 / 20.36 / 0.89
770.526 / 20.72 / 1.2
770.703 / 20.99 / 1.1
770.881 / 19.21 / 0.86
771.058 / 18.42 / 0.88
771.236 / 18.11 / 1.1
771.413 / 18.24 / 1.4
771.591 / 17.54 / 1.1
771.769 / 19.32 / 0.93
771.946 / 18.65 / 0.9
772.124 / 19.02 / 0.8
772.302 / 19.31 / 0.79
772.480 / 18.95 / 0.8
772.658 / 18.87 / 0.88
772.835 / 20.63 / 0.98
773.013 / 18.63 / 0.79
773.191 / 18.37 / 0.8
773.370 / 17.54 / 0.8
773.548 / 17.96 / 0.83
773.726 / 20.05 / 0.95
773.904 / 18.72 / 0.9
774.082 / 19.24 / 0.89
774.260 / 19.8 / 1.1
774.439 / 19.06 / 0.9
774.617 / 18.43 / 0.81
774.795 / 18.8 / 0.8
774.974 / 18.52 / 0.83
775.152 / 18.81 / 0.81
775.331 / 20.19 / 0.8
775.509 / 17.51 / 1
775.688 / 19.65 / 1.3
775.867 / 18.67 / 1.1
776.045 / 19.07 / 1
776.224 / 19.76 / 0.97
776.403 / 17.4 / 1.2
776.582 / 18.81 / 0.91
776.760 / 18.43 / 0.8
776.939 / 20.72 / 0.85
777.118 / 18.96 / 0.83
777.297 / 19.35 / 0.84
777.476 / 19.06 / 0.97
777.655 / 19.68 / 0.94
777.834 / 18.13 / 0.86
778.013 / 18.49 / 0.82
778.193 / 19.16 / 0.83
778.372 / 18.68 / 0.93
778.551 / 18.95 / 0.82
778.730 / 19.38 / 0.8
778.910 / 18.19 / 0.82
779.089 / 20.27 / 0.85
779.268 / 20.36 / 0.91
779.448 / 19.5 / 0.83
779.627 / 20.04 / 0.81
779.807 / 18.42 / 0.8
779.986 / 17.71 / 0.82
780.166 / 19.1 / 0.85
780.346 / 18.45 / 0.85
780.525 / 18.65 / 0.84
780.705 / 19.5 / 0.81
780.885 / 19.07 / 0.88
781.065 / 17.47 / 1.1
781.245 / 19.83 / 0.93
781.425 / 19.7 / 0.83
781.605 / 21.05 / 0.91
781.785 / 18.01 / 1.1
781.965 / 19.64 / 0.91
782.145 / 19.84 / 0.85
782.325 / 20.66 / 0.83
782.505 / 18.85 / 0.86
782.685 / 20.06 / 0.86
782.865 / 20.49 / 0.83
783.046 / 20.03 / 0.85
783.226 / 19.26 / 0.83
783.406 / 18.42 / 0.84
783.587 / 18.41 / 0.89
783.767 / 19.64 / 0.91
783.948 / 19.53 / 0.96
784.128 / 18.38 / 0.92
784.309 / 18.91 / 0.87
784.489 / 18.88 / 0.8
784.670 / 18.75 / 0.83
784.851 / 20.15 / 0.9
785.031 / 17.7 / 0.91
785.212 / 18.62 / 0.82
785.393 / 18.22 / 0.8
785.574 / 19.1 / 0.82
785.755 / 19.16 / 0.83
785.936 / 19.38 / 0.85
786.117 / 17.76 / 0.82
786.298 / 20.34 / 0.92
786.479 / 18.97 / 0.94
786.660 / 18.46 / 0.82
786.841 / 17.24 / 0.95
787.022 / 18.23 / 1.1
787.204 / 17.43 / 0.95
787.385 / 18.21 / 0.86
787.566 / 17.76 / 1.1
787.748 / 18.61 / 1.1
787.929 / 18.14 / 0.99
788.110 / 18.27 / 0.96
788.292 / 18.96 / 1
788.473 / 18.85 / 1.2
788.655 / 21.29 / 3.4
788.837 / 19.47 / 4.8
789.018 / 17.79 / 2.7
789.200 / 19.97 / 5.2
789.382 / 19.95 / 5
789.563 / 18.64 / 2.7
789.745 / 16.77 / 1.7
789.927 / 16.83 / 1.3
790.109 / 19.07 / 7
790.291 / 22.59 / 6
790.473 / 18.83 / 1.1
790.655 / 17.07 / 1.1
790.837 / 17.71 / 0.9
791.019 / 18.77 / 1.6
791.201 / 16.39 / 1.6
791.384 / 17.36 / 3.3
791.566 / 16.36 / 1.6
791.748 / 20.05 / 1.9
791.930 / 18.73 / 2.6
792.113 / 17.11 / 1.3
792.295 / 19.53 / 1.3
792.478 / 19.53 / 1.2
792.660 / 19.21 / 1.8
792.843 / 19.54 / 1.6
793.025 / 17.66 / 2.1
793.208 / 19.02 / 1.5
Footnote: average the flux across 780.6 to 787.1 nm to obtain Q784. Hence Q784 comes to 19.1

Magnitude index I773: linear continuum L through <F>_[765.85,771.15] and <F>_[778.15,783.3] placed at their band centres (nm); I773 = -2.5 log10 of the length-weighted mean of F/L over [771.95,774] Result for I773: 0.01 mag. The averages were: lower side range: 18.9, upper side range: 19.3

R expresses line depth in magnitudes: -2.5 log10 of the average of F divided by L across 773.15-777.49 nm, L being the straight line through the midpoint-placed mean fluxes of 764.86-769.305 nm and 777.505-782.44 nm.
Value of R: 0.004 mag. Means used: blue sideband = 18.7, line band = 18.9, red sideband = 19.2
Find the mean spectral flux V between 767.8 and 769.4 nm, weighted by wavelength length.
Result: 18.7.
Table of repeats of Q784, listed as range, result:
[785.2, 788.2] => 18.5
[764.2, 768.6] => 18.8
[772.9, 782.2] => 19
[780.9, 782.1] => 19.3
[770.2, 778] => 19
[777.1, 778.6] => 18.9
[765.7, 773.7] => 18.8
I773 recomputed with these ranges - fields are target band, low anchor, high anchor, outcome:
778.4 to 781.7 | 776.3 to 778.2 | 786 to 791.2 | -0.02 mag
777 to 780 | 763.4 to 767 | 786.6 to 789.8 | -0.02 mag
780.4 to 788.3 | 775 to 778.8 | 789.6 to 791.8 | -0.02 mag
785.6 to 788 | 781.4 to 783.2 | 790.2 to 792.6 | 0.04 mag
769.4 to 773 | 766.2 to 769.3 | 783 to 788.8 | -0.03 mag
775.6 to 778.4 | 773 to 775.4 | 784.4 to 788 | -0.01 mag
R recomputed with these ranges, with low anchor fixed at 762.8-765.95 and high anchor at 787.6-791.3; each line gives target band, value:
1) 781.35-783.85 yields -0.05 mag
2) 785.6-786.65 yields -0.02 mag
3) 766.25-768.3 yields 0.03 mag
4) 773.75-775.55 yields -0.01 mag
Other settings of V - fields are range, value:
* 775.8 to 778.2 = 19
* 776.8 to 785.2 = 19.2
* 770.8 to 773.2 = 18.8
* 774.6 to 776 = 18.9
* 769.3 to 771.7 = 19.1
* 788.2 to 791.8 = 18.6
